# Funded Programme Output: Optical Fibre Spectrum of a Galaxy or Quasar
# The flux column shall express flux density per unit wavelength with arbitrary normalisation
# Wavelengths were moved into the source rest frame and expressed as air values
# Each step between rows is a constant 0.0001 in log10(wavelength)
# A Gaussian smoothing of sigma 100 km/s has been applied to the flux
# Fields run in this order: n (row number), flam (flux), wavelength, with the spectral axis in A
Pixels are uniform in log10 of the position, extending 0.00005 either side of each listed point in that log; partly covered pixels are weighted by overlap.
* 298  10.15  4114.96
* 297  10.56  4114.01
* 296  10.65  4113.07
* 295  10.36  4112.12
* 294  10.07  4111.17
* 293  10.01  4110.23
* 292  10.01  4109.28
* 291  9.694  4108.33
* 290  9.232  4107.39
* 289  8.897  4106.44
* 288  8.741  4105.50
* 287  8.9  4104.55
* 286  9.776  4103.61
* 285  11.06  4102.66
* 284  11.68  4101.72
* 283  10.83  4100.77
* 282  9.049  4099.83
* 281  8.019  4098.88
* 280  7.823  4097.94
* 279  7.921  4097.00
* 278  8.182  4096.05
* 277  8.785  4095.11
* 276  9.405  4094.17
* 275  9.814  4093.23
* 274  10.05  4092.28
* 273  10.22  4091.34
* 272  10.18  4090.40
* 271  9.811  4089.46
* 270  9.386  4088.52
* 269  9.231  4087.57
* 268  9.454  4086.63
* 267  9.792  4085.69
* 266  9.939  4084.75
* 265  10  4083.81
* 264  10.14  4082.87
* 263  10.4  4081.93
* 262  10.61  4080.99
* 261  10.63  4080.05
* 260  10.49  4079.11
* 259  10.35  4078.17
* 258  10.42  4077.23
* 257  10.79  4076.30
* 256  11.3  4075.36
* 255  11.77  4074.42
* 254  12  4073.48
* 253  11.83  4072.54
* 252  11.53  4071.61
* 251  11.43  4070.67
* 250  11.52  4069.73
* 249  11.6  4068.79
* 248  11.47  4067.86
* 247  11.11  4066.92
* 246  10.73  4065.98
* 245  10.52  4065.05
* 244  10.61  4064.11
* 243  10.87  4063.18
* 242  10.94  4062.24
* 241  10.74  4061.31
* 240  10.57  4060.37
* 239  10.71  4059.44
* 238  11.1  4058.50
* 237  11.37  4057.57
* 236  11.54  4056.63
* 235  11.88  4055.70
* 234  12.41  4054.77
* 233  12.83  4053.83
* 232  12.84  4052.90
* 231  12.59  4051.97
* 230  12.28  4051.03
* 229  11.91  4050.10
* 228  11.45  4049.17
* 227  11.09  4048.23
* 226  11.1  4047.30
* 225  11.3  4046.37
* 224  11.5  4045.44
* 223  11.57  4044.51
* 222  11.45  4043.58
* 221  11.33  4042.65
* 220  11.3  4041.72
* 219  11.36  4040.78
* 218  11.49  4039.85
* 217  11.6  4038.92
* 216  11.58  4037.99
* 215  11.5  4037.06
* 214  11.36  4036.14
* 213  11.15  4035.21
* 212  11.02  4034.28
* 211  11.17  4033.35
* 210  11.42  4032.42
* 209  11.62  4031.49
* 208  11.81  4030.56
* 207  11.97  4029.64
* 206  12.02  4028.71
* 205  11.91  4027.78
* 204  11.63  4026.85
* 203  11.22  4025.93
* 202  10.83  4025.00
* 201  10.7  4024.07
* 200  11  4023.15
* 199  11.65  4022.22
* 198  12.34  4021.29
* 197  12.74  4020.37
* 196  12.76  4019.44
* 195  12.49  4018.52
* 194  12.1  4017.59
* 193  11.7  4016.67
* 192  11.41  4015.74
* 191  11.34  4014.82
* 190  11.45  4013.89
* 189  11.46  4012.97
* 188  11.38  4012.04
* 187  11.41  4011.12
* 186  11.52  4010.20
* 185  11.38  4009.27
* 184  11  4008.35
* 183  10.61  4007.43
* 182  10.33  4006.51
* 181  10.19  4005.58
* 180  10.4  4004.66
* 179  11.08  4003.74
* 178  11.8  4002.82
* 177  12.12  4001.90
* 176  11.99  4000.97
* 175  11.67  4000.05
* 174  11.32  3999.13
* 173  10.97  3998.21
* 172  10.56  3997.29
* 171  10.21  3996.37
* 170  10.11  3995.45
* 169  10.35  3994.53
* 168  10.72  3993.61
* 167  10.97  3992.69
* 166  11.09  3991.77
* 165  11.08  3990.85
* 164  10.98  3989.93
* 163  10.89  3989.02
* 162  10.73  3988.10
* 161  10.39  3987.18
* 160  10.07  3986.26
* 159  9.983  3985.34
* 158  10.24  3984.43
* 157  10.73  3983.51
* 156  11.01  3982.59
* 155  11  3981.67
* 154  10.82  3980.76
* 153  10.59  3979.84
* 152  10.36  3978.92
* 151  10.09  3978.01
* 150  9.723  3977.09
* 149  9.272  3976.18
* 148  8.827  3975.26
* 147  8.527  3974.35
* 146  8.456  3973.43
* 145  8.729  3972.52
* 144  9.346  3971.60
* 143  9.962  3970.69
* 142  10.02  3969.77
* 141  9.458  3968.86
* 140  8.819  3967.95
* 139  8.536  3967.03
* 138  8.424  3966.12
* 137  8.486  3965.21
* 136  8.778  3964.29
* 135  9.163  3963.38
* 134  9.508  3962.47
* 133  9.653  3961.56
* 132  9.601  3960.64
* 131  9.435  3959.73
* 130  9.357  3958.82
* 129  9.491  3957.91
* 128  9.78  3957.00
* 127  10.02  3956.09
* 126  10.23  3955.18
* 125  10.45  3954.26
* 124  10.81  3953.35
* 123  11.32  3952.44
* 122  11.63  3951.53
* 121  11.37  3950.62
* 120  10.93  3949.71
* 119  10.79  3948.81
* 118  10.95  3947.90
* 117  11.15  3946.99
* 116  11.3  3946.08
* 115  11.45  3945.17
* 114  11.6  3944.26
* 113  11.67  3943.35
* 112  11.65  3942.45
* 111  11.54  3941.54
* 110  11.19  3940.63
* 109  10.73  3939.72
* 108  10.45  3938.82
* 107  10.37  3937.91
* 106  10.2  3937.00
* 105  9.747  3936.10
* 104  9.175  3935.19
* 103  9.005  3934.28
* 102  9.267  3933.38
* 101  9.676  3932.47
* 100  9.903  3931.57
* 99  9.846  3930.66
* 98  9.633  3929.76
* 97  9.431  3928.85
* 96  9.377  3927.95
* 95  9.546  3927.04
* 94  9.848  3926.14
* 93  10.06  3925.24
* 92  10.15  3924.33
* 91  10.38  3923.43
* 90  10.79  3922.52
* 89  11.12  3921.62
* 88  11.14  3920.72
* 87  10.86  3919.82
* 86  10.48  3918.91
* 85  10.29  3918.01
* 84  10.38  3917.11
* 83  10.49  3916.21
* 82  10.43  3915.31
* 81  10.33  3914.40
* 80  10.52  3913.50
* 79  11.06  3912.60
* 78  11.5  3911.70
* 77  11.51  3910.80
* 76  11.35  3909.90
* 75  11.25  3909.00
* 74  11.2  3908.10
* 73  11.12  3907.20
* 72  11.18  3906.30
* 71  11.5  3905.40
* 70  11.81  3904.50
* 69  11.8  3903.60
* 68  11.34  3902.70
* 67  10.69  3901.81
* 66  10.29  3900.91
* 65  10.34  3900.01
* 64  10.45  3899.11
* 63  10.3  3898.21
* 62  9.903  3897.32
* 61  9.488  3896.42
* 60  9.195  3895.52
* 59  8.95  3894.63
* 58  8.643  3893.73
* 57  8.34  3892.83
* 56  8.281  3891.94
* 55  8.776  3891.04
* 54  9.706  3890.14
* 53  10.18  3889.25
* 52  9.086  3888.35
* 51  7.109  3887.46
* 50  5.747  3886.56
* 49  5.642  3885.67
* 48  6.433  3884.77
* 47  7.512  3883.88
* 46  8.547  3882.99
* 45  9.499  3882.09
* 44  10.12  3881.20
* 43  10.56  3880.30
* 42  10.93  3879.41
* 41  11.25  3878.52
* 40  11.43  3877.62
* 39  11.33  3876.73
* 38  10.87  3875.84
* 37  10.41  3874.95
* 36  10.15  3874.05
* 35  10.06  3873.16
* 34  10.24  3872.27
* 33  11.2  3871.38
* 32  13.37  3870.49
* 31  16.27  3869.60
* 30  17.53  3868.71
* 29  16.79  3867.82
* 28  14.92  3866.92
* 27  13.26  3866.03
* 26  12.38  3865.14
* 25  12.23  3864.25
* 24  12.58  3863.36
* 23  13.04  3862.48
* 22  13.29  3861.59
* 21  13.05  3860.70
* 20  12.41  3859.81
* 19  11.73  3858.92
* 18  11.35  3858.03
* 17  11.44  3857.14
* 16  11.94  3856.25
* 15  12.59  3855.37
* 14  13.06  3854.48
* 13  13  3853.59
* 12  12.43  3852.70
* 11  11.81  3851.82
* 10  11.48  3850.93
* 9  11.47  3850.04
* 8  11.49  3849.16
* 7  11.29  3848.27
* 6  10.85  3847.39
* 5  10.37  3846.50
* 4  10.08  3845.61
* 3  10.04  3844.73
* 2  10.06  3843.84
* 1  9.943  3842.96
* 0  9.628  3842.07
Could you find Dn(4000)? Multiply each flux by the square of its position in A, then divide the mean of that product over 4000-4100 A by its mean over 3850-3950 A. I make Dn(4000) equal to 1.10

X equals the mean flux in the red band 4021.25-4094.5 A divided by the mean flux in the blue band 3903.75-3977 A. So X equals 1.08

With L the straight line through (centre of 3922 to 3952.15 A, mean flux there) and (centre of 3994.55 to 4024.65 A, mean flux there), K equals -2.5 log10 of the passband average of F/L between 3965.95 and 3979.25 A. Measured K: 0.177 mag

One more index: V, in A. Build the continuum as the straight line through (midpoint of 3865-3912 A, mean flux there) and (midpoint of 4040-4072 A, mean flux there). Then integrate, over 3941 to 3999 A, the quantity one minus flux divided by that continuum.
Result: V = 4.0 A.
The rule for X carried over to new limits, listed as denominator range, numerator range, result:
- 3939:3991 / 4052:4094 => 1.06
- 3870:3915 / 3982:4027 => 1.11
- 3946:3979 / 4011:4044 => 1.18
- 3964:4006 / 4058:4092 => 1.04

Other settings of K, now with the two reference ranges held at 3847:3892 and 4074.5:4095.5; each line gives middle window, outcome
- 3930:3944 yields 0.06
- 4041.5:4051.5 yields -0.12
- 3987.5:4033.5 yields -0.08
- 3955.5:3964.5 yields 0.13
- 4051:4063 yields -0.14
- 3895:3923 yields 0.03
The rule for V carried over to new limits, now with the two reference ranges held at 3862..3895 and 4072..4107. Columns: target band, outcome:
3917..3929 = 0.2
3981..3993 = -0.5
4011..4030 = -2.9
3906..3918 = -0.5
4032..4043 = -1.4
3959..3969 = 1.2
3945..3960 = -0.3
